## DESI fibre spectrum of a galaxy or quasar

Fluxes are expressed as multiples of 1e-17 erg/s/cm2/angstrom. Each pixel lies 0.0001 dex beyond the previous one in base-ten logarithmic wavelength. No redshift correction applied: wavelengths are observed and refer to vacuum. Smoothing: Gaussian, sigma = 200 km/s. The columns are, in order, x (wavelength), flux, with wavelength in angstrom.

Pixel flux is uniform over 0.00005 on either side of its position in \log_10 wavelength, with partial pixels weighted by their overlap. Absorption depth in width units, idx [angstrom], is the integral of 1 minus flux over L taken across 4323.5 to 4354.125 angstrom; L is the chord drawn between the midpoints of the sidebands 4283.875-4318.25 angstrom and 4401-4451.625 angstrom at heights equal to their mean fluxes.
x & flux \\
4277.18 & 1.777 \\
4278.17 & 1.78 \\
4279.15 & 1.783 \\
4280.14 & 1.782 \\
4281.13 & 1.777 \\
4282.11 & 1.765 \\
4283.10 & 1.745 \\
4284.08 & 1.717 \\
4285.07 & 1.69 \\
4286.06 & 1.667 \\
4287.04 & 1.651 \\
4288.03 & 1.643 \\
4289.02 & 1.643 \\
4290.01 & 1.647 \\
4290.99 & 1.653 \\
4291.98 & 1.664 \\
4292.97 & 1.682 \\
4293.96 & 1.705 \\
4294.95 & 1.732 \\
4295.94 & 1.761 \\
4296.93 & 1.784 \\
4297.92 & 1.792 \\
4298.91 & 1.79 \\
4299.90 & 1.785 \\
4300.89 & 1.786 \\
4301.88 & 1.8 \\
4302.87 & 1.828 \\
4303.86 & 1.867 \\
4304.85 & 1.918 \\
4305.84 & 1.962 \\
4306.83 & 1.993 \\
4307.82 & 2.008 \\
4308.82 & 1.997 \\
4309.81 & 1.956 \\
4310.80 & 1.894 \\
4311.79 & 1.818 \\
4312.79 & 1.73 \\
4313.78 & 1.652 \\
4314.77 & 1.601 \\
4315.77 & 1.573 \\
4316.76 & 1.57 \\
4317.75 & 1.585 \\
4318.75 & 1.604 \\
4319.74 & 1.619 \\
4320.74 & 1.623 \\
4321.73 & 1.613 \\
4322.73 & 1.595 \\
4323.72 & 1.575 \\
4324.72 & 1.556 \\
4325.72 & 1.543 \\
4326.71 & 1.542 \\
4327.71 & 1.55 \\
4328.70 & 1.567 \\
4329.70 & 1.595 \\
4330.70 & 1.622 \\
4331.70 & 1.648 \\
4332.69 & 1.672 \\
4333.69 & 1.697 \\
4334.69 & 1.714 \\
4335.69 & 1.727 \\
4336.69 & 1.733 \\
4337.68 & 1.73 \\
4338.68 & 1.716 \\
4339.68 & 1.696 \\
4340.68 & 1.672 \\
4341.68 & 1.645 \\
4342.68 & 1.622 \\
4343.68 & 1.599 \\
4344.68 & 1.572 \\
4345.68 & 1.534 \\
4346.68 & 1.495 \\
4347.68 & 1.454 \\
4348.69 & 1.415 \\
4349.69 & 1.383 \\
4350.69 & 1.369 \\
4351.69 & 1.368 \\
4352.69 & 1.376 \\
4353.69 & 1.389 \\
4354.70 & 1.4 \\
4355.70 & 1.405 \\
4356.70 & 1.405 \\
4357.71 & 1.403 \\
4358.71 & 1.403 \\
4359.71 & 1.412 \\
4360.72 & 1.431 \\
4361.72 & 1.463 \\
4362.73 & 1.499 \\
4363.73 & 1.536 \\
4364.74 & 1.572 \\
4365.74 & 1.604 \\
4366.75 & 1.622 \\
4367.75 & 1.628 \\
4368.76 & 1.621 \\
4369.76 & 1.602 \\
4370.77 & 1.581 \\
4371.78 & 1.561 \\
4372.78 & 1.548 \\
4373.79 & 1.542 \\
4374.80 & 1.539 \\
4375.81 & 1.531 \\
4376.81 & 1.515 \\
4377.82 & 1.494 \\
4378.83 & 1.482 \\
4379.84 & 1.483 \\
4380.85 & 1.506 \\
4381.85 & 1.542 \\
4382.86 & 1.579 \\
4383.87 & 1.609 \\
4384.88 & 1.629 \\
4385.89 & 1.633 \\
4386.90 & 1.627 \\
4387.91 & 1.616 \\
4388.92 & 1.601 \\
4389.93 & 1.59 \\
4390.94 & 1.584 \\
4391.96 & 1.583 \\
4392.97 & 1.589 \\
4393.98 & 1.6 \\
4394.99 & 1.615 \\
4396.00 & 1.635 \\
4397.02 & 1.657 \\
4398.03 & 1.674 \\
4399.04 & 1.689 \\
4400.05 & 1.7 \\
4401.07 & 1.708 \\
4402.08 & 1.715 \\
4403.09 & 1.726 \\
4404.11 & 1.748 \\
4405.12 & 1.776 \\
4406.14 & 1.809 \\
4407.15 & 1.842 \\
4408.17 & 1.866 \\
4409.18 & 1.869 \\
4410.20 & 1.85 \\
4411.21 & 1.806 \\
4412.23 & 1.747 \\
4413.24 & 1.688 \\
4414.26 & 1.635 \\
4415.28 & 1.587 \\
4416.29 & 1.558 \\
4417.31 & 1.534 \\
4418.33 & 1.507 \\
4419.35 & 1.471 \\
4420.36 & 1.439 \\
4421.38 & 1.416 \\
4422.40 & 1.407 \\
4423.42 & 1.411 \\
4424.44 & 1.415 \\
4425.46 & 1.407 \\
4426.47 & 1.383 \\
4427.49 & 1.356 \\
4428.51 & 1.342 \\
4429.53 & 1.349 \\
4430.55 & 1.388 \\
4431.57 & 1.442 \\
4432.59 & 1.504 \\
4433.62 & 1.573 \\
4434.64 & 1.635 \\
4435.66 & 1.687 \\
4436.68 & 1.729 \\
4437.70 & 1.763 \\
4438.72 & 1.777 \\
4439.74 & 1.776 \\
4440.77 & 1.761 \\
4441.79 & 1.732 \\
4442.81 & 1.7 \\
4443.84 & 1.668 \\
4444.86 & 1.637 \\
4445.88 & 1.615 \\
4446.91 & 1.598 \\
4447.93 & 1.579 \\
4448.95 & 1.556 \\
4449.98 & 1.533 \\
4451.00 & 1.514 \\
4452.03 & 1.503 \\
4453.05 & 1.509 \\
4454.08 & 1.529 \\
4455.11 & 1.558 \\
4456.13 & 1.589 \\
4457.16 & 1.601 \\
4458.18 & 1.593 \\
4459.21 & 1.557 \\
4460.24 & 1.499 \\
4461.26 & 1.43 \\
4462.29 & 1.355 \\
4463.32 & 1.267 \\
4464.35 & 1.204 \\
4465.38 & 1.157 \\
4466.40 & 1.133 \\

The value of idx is 2.5 angstrom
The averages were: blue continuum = 1.76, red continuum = 1.61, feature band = 1.57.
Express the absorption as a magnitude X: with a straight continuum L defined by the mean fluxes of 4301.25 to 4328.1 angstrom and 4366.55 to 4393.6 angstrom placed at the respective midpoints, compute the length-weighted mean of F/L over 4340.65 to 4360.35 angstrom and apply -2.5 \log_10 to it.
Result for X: 0.13 mag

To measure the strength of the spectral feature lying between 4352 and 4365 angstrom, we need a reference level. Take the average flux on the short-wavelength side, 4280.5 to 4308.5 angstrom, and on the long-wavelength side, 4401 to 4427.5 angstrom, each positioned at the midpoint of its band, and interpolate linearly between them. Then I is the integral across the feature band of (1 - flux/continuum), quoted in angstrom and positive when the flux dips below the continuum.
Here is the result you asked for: 2.0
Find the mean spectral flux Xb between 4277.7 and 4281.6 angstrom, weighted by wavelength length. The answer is 1.78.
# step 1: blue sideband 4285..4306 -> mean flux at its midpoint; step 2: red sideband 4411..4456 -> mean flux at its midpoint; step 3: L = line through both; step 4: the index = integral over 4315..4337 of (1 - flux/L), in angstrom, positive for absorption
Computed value 1.2 angstrom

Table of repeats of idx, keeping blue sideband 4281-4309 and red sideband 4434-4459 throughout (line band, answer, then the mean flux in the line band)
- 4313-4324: 0.9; 1.61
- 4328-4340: 0.4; 1.67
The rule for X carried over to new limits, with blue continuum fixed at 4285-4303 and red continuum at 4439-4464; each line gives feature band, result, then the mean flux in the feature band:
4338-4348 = 0.04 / 1.61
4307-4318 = -0.04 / 1.77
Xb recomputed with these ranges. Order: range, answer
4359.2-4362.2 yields 1.44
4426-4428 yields 1.37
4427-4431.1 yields 1.36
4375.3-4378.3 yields 1.52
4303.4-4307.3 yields 1.94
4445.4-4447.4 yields 1.6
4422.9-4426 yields 1.41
